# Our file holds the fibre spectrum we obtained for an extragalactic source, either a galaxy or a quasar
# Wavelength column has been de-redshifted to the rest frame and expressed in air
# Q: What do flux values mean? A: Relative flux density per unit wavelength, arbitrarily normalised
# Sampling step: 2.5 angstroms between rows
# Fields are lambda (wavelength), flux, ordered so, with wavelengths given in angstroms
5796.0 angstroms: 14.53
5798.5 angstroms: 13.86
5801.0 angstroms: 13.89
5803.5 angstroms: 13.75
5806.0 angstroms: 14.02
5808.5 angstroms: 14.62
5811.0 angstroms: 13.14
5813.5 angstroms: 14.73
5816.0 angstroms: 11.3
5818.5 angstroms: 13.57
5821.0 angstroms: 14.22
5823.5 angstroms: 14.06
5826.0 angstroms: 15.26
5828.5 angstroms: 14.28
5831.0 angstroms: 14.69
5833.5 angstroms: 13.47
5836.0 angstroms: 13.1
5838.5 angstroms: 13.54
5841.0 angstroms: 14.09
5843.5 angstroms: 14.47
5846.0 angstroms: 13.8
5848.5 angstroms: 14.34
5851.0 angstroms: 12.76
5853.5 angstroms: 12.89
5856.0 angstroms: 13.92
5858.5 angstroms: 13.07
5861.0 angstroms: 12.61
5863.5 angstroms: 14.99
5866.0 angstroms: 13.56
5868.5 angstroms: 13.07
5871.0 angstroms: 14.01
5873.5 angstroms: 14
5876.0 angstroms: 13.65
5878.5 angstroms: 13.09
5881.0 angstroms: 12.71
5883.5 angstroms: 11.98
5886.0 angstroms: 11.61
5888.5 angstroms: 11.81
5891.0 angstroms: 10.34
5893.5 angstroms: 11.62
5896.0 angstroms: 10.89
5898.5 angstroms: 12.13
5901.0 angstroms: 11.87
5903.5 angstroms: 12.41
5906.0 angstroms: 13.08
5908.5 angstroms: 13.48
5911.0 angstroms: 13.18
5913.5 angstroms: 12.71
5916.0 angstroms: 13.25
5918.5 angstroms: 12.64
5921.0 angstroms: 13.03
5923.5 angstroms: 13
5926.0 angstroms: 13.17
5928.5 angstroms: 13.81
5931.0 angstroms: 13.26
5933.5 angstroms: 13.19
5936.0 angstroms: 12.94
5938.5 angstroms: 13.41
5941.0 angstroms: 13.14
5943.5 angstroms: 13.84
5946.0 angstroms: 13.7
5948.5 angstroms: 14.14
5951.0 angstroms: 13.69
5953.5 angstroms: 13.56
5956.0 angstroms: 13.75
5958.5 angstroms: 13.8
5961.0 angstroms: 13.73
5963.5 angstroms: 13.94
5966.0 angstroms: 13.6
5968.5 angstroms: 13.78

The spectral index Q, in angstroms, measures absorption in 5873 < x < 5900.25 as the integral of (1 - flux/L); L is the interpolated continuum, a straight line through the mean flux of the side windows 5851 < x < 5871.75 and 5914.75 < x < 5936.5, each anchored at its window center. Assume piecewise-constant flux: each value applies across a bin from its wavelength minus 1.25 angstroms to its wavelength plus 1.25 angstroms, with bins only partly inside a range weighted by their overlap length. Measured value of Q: 2.5 angstroms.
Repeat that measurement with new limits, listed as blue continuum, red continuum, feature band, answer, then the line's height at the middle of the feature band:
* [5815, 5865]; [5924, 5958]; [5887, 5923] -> 3.3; 13.6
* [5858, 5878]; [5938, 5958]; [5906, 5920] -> 0.6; 13.6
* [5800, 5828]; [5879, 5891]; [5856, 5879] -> -2.2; 12.4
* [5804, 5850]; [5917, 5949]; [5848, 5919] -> 4.1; 13.6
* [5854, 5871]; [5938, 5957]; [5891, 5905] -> 2.0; 13.6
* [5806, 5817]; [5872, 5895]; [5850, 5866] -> -0.8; 12.8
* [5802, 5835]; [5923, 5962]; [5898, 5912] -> 1.0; 13.6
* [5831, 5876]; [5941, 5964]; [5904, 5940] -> 1.5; 13.7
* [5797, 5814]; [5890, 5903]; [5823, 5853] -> -2.0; 13.1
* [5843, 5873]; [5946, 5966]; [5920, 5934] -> 0.5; 13.7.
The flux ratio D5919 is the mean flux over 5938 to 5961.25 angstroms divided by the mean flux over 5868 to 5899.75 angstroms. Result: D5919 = 1.1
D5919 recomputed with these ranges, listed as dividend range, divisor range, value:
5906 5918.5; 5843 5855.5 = 0.96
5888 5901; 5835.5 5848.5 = 0.82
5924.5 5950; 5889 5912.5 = 1.11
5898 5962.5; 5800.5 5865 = 0.96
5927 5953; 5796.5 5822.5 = 0.98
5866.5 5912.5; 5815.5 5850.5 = 0.90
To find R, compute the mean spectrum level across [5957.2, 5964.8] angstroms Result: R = 13.8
